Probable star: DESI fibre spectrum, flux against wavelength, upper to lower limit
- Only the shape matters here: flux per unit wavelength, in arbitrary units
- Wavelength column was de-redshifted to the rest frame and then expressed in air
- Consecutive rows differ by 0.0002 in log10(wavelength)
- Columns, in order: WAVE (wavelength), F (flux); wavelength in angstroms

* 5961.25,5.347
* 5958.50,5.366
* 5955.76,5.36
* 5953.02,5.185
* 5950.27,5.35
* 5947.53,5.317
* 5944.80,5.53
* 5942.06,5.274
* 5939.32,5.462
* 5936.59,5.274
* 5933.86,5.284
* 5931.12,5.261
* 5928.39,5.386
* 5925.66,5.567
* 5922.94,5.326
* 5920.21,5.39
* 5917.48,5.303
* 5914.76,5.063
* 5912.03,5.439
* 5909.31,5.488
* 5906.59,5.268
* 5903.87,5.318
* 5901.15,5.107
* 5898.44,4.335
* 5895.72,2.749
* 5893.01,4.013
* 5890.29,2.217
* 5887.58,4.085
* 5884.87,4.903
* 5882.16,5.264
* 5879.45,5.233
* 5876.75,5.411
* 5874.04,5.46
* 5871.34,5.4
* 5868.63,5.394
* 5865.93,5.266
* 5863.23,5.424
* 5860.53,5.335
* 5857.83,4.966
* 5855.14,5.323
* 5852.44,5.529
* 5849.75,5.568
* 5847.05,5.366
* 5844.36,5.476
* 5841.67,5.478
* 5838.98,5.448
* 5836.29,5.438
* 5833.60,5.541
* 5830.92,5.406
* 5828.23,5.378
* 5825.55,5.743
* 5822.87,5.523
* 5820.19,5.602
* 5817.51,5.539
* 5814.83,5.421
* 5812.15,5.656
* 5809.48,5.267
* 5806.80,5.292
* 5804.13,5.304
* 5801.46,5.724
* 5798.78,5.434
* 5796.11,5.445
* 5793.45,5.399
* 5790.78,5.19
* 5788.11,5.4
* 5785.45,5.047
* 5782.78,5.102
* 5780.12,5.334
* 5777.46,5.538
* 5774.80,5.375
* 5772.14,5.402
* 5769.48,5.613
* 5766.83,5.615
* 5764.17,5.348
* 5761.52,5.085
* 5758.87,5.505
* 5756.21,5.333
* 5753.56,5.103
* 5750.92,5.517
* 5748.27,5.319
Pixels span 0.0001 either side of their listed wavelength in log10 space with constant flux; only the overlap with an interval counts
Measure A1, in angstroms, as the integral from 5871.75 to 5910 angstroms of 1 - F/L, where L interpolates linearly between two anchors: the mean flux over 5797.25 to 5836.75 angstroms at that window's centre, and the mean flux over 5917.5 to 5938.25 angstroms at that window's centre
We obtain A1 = 5.4 angstroms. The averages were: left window 5.48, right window 5.35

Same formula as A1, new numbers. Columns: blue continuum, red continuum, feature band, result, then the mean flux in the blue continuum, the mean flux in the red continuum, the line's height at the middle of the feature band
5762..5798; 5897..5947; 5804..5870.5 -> -1.2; 5.36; 5.28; 5.33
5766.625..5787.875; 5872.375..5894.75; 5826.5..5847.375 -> -2.3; 5.37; 4.55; 4.91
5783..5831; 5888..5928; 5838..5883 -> -2.7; 5.42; 4.76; 5.07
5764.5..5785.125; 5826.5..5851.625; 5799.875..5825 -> -0.2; 5.4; 5.46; 5.44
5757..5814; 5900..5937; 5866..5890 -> 1.4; 5.38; 5.32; 5.34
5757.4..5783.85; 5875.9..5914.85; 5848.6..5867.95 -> -1.9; 5.39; 4.64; 4.86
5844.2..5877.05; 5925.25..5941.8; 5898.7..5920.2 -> 0.5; 5.37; 5.35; 5.36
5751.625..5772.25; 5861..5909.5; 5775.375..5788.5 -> 0.0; 5.38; 4.79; 5.28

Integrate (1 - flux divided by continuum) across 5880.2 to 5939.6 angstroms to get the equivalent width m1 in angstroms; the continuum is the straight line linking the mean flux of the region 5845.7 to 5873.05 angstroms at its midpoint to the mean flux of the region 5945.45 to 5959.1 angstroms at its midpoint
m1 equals 5.1 angstroms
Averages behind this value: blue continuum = 5.36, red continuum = 5.33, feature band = 4.88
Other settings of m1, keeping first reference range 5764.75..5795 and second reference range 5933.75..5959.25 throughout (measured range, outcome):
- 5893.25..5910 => 2.24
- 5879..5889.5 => 1.28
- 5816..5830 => -0.50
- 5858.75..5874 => -0.02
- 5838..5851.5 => -0.28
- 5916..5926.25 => -0.06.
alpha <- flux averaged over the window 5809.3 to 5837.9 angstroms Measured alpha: 5.51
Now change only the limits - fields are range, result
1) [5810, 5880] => 5.44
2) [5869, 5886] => 5.29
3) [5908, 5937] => 5.35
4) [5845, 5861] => 5.35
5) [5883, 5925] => 4.69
